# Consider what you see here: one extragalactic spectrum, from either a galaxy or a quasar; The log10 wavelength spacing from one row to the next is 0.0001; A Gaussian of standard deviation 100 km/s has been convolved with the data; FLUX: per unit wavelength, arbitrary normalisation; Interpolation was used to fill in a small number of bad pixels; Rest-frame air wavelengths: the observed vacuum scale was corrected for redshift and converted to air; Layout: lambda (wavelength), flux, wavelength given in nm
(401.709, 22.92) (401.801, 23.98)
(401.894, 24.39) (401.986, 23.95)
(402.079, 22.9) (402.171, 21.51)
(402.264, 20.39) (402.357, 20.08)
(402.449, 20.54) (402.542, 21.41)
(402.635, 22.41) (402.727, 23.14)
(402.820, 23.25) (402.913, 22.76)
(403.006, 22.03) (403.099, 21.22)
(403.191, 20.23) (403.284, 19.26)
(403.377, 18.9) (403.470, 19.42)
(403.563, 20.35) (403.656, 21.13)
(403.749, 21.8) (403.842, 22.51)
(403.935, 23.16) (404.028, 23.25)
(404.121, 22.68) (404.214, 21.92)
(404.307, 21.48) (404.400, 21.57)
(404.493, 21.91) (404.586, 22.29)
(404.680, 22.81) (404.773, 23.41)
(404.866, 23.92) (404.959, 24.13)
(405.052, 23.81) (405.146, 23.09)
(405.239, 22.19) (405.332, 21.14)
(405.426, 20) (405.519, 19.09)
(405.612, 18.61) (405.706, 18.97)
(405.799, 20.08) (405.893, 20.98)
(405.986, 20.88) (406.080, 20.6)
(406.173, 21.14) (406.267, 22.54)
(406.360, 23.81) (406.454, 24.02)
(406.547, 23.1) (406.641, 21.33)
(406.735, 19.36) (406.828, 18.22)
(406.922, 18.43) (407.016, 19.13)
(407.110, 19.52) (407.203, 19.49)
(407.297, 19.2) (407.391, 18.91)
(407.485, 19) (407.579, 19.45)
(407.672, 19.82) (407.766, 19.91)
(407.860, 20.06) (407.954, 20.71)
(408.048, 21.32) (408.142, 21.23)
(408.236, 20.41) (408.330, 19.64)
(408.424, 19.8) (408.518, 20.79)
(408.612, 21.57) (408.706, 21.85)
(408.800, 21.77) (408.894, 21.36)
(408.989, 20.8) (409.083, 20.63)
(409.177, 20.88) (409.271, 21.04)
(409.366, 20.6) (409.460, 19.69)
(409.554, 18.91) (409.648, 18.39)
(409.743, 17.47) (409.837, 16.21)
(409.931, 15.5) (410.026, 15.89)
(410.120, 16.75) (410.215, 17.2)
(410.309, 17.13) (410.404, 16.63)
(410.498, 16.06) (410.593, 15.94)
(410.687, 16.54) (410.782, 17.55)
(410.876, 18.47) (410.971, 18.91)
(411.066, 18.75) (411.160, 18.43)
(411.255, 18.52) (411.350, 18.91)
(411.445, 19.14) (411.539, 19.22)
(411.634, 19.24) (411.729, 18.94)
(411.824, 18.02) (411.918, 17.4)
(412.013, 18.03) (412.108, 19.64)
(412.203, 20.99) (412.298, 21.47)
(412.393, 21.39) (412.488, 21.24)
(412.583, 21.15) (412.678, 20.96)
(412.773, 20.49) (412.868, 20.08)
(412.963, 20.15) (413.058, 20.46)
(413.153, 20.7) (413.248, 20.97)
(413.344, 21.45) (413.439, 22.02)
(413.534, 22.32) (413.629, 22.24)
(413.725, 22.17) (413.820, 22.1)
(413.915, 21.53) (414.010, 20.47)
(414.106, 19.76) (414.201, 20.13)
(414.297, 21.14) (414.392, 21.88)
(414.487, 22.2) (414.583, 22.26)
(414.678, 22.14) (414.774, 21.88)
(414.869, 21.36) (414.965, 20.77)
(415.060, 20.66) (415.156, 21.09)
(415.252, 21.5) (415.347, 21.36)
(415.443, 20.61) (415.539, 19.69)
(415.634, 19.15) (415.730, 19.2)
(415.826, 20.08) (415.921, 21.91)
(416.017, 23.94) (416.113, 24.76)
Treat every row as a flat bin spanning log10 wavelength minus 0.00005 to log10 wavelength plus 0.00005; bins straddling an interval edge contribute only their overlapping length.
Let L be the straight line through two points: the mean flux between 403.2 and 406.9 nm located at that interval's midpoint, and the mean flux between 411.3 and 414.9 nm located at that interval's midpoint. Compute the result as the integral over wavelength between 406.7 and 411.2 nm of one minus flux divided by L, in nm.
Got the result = 0.432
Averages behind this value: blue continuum 21.5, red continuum 20.7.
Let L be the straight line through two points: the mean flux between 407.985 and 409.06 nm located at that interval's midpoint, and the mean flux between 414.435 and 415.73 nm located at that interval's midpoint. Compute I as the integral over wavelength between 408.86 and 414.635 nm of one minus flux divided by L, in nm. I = 0.39 nm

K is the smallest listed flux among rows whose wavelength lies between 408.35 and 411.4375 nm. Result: 15.5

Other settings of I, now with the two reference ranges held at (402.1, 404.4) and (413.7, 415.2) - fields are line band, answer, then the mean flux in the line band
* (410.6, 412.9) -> 0.23 nm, 19.3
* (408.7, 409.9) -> 0.09 nm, 19.8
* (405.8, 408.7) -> 0.13 nm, 20.5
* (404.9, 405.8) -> 0.01 nm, 21.2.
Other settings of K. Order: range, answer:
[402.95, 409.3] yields 18.22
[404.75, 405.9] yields 18.61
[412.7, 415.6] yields 19.69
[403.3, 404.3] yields 18.9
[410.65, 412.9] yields 16.54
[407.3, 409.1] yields 18.91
